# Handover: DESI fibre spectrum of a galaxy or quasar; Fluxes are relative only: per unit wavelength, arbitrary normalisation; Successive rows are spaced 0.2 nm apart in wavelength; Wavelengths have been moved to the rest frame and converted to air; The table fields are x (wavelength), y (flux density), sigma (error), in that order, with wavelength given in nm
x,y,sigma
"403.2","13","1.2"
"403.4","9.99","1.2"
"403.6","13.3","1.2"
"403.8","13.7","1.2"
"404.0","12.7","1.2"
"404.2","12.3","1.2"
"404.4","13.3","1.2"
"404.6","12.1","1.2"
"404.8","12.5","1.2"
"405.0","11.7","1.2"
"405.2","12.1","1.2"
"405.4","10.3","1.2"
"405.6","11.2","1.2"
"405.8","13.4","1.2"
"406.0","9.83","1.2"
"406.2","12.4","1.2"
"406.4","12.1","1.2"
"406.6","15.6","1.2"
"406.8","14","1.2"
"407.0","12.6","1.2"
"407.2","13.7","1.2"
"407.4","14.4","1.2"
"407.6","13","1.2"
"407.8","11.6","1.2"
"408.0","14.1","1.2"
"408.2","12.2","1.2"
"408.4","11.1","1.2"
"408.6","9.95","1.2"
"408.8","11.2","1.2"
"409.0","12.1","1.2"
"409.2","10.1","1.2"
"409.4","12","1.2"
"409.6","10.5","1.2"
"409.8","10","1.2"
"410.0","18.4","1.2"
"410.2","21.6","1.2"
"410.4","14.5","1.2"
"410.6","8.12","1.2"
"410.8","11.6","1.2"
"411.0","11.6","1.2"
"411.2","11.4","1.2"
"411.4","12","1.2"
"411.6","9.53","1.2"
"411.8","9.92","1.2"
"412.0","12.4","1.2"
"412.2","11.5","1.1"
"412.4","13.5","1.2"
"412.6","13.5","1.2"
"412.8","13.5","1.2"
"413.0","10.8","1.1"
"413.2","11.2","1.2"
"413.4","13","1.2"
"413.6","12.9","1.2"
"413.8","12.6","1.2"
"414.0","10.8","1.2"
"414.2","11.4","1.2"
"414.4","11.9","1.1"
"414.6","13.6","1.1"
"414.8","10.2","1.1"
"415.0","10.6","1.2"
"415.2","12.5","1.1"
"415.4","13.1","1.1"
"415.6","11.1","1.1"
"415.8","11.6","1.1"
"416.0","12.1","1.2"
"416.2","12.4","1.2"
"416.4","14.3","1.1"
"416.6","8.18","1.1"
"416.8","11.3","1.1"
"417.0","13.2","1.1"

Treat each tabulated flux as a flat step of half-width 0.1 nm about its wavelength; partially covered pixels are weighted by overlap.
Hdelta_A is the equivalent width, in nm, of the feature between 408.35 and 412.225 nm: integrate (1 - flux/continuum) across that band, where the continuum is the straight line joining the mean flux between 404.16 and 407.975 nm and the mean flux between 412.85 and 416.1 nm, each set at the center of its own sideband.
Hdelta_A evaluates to 0.069 nm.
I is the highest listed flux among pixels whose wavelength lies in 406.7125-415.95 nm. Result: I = 21.6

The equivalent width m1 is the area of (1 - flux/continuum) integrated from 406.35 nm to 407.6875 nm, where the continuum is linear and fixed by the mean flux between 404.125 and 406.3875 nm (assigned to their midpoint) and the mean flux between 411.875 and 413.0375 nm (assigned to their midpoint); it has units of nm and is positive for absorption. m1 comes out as -0.178 nm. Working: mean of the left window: 11.9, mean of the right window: 12.6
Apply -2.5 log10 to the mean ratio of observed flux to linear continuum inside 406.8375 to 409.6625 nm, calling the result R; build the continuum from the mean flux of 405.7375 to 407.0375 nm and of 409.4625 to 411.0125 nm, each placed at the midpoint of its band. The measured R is 0.08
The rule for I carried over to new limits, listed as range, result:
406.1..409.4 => 15.6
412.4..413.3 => 13.5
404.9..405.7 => 12.1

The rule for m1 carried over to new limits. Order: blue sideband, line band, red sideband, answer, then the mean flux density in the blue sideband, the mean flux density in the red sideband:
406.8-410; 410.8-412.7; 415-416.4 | 0.07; 12.2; 12.2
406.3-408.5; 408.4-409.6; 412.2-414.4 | 0.17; 13.1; 12.3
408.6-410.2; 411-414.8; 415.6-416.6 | 0.10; 12.5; 12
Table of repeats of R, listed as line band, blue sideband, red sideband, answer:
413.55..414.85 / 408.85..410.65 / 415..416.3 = 0.031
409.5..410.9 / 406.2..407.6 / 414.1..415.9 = -0.056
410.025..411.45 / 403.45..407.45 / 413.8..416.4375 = -0.089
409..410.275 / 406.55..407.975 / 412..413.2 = -0.038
